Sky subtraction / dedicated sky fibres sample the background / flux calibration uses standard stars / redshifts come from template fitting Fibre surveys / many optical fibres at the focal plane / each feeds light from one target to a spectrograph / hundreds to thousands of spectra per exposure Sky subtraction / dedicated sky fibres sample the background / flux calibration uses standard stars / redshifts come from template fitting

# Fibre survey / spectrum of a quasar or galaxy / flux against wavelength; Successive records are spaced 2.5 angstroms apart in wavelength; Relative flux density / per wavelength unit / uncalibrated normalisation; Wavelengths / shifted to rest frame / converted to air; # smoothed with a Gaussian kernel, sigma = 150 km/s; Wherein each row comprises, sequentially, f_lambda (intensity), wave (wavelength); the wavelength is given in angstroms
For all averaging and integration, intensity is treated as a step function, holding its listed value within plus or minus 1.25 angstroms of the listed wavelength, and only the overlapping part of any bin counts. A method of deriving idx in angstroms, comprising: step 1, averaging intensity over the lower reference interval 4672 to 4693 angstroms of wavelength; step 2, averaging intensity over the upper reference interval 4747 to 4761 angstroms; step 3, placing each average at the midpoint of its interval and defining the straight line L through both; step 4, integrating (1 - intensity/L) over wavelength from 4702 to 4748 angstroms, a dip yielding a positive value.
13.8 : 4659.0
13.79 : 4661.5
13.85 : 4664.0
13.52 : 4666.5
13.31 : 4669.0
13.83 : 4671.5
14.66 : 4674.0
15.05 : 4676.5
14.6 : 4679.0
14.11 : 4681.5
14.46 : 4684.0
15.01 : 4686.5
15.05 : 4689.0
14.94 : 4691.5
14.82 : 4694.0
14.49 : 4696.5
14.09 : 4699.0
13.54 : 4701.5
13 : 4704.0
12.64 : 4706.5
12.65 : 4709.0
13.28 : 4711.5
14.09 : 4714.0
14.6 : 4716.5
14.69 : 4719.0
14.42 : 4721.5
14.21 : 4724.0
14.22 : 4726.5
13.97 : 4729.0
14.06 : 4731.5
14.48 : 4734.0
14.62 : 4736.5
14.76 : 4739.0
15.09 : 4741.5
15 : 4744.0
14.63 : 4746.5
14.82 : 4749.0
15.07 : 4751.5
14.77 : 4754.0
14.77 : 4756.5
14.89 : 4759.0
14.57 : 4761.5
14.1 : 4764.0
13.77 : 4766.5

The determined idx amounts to 2.0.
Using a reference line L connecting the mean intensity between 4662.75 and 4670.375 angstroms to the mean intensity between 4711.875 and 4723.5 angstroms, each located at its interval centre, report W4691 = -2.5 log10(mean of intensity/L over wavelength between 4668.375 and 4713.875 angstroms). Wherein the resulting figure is -0.013 mag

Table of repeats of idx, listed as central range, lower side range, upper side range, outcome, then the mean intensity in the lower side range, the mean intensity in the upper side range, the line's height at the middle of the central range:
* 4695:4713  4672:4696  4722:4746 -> 1.5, 14.7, 14.5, 14.6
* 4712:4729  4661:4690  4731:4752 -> 0.3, 14.3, 14.7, 14.6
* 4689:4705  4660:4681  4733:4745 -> 0.1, 14.1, 14.8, 14.4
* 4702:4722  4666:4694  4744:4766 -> 1.3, 14.5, 14.7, 14.6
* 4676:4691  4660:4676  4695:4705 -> -0.9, 13.9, 13.8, 13.9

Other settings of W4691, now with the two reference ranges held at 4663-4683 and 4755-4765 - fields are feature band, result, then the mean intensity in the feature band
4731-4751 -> -0.02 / 14.7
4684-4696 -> -0.05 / 14.9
